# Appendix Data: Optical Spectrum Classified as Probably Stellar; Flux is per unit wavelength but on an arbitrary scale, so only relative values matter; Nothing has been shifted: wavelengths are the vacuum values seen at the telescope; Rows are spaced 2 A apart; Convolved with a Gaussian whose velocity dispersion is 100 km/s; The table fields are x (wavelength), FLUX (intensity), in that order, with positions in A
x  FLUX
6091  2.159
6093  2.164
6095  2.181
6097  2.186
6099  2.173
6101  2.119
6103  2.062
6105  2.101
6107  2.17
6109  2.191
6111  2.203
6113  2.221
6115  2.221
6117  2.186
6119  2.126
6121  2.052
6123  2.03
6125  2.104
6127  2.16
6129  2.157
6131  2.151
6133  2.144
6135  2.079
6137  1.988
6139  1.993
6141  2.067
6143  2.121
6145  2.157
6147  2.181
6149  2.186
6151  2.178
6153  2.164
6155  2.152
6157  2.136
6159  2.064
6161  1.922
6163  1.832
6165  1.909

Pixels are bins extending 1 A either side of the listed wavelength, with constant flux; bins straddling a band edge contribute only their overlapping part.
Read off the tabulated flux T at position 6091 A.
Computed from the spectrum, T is 2.159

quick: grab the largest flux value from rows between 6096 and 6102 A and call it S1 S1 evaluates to 2.186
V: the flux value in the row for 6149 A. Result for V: 2.186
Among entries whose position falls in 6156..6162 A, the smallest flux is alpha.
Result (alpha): 1.922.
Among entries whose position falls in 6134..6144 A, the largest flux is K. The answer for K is 2.121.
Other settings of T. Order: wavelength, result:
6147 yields 2.181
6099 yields 2.173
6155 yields 2.152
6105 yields 2.101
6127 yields 2.16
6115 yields 2.221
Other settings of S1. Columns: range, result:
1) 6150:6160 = 2.178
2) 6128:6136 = 2.157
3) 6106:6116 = 2.221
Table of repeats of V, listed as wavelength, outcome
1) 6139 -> 1.993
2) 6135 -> 2.079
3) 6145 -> 2.157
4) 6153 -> 2.164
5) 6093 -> 2.164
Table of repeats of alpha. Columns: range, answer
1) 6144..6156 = 2.152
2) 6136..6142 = 1.988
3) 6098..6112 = 2.062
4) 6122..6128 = 2.03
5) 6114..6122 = 2.052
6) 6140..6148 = 2.067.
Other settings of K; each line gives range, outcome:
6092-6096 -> 2.181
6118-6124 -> 2.126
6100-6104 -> 2.119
